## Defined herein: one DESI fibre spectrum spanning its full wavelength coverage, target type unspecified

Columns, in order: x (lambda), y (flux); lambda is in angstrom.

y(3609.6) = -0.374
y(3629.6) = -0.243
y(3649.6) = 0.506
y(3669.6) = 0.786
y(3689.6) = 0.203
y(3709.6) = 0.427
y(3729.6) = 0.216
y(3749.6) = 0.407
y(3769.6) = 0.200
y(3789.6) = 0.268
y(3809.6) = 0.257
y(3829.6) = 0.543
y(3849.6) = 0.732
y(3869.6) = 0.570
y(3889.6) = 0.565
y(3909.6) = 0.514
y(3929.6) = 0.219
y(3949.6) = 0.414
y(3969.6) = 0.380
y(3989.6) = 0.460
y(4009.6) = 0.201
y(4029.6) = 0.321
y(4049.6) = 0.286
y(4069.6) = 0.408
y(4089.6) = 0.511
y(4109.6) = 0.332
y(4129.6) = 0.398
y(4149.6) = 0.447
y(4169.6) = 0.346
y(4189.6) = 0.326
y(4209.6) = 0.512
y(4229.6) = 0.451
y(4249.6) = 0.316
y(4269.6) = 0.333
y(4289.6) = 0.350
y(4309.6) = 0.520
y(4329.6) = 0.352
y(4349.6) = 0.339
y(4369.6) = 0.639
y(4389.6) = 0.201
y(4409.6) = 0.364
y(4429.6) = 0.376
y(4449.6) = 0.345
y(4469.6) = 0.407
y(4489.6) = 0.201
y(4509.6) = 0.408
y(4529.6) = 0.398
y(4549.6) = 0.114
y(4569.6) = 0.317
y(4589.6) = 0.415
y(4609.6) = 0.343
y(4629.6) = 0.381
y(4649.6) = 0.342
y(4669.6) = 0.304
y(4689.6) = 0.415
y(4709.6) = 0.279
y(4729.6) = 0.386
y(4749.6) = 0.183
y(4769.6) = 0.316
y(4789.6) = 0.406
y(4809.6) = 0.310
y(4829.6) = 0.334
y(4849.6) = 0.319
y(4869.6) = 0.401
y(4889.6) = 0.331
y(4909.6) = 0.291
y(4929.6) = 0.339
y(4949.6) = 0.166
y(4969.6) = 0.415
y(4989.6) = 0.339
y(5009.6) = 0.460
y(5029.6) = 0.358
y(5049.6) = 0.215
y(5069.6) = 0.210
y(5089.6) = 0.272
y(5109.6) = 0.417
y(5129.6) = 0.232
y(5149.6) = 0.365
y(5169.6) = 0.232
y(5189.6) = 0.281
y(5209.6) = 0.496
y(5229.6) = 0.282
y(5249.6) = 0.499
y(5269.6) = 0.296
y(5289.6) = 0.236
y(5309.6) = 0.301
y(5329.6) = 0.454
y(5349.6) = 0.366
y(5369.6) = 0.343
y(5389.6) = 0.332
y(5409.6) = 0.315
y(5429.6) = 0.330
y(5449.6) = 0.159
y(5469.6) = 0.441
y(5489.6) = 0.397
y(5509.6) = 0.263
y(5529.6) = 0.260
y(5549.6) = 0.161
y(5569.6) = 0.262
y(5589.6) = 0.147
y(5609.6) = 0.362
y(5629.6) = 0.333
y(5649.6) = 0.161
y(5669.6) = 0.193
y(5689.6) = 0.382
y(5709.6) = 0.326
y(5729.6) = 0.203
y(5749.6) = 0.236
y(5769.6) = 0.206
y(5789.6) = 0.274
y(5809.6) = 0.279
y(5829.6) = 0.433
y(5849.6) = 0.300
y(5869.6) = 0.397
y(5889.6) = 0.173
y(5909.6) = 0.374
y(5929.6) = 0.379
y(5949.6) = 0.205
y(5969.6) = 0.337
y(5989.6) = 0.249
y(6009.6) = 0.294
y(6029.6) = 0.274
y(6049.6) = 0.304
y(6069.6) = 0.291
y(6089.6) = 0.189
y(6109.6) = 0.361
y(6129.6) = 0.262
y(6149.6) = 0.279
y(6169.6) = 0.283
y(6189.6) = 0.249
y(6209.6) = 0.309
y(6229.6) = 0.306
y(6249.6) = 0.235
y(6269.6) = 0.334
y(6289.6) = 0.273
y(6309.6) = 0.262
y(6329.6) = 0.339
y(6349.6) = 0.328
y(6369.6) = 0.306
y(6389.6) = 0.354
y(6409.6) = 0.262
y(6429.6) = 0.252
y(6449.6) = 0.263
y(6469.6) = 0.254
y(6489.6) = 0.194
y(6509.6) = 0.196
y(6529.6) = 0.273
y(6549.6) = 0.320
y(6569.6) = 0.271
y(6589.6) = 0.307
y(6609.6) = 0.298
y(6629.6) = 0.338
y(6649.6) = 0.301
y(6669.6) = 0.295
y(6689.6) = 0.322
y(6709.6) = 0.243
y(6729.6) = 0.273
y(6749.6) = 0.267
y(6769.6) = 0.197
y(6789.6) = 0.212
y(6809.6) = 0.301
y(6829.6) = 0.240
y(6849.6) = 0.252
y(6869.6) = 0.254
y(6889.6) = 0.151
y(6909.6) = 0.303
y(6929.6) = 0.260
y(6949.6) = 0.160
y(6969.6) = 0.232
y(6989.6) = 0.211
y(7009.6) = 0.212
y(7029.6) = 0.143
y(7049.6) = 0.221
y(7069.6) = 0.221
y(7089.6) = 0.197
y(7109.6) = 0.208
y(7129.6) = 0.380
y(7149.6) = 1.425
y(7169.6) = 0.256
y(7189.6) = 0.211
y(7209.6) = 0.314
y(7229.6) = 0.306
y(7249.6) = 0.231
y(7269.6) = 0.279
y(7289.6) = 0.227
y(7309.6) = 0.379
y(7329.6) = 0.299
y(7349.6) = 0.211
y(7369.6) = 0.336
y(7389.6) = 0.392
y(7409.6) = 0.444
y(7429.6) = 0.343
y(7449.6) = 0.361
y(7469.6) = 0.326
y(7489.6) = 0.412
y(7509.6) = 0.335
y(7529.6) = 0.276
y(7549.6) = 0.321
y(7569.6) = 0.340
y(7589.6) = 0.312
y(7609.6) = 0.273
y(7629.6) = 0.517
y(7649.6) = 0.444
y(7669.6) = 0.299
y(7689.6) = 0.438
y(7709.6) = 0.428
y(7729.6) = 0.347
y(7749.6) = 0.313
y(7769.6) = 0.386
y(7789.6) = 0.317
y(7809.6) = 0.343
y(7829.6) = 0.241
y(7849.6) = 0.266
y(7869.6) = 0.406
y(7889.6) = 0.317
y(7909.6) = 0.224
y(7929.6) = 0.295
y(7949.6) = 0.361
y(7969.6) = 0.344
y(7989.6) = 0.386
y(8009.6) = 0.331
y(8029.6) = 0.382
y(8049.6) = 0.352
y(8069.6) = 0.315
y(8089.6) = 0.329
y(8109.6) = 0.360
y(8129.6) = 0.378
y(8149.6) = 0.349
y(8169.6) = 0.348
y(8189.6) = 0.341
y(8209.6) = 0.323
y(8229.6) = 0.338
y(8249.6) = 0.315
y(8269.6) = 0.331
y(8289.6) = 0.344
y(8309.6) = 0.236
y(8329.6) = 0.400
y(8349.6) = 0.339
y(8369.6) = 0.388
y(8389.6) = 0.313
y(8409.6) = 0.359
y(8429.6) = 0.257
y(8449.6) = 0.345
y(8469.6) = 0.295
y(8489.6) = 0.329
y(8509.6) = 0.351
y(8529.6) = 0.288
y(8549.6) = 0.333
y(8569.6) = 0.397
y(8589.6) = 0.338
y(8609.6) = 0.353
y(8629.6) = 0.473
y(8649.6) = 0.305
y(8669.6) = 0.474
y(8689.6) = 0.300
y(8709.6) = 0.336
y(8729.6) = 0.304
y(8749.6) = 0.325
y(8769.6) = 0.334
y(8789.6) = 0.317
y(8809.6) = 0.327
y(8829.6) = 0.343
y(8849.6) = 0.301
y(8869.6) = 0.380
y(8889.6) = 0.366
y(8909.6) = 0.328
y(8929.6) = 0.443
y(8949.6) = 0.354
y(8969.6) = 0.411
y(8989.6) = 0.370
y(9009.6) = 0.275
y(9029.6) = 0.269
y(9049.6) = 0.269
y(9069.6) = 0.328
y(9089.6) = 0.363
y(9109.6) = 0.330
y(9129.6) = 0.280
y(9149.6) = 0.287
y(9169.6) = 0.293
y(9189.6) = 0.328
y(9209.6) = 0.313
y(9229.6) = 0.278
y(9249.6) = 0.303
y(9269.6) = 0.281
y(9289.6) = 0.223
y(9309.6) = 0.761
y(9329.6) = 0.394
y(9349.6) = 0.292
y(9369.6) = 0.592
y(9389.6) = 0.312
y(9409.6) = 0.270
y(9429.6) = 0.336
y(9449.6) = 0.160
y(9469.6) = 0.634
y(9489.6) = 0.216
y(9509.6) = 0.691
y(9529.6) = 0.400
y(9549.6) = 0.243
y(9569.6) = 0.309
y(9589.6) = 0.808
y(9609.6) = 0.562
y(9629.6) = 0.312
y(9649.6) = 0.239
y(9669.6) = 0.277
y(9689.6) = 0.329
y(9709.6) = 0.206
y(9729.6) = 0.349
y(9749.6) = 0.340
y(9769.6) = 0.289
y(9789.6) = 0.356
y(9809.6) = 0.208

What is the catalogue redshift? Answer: 0.92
